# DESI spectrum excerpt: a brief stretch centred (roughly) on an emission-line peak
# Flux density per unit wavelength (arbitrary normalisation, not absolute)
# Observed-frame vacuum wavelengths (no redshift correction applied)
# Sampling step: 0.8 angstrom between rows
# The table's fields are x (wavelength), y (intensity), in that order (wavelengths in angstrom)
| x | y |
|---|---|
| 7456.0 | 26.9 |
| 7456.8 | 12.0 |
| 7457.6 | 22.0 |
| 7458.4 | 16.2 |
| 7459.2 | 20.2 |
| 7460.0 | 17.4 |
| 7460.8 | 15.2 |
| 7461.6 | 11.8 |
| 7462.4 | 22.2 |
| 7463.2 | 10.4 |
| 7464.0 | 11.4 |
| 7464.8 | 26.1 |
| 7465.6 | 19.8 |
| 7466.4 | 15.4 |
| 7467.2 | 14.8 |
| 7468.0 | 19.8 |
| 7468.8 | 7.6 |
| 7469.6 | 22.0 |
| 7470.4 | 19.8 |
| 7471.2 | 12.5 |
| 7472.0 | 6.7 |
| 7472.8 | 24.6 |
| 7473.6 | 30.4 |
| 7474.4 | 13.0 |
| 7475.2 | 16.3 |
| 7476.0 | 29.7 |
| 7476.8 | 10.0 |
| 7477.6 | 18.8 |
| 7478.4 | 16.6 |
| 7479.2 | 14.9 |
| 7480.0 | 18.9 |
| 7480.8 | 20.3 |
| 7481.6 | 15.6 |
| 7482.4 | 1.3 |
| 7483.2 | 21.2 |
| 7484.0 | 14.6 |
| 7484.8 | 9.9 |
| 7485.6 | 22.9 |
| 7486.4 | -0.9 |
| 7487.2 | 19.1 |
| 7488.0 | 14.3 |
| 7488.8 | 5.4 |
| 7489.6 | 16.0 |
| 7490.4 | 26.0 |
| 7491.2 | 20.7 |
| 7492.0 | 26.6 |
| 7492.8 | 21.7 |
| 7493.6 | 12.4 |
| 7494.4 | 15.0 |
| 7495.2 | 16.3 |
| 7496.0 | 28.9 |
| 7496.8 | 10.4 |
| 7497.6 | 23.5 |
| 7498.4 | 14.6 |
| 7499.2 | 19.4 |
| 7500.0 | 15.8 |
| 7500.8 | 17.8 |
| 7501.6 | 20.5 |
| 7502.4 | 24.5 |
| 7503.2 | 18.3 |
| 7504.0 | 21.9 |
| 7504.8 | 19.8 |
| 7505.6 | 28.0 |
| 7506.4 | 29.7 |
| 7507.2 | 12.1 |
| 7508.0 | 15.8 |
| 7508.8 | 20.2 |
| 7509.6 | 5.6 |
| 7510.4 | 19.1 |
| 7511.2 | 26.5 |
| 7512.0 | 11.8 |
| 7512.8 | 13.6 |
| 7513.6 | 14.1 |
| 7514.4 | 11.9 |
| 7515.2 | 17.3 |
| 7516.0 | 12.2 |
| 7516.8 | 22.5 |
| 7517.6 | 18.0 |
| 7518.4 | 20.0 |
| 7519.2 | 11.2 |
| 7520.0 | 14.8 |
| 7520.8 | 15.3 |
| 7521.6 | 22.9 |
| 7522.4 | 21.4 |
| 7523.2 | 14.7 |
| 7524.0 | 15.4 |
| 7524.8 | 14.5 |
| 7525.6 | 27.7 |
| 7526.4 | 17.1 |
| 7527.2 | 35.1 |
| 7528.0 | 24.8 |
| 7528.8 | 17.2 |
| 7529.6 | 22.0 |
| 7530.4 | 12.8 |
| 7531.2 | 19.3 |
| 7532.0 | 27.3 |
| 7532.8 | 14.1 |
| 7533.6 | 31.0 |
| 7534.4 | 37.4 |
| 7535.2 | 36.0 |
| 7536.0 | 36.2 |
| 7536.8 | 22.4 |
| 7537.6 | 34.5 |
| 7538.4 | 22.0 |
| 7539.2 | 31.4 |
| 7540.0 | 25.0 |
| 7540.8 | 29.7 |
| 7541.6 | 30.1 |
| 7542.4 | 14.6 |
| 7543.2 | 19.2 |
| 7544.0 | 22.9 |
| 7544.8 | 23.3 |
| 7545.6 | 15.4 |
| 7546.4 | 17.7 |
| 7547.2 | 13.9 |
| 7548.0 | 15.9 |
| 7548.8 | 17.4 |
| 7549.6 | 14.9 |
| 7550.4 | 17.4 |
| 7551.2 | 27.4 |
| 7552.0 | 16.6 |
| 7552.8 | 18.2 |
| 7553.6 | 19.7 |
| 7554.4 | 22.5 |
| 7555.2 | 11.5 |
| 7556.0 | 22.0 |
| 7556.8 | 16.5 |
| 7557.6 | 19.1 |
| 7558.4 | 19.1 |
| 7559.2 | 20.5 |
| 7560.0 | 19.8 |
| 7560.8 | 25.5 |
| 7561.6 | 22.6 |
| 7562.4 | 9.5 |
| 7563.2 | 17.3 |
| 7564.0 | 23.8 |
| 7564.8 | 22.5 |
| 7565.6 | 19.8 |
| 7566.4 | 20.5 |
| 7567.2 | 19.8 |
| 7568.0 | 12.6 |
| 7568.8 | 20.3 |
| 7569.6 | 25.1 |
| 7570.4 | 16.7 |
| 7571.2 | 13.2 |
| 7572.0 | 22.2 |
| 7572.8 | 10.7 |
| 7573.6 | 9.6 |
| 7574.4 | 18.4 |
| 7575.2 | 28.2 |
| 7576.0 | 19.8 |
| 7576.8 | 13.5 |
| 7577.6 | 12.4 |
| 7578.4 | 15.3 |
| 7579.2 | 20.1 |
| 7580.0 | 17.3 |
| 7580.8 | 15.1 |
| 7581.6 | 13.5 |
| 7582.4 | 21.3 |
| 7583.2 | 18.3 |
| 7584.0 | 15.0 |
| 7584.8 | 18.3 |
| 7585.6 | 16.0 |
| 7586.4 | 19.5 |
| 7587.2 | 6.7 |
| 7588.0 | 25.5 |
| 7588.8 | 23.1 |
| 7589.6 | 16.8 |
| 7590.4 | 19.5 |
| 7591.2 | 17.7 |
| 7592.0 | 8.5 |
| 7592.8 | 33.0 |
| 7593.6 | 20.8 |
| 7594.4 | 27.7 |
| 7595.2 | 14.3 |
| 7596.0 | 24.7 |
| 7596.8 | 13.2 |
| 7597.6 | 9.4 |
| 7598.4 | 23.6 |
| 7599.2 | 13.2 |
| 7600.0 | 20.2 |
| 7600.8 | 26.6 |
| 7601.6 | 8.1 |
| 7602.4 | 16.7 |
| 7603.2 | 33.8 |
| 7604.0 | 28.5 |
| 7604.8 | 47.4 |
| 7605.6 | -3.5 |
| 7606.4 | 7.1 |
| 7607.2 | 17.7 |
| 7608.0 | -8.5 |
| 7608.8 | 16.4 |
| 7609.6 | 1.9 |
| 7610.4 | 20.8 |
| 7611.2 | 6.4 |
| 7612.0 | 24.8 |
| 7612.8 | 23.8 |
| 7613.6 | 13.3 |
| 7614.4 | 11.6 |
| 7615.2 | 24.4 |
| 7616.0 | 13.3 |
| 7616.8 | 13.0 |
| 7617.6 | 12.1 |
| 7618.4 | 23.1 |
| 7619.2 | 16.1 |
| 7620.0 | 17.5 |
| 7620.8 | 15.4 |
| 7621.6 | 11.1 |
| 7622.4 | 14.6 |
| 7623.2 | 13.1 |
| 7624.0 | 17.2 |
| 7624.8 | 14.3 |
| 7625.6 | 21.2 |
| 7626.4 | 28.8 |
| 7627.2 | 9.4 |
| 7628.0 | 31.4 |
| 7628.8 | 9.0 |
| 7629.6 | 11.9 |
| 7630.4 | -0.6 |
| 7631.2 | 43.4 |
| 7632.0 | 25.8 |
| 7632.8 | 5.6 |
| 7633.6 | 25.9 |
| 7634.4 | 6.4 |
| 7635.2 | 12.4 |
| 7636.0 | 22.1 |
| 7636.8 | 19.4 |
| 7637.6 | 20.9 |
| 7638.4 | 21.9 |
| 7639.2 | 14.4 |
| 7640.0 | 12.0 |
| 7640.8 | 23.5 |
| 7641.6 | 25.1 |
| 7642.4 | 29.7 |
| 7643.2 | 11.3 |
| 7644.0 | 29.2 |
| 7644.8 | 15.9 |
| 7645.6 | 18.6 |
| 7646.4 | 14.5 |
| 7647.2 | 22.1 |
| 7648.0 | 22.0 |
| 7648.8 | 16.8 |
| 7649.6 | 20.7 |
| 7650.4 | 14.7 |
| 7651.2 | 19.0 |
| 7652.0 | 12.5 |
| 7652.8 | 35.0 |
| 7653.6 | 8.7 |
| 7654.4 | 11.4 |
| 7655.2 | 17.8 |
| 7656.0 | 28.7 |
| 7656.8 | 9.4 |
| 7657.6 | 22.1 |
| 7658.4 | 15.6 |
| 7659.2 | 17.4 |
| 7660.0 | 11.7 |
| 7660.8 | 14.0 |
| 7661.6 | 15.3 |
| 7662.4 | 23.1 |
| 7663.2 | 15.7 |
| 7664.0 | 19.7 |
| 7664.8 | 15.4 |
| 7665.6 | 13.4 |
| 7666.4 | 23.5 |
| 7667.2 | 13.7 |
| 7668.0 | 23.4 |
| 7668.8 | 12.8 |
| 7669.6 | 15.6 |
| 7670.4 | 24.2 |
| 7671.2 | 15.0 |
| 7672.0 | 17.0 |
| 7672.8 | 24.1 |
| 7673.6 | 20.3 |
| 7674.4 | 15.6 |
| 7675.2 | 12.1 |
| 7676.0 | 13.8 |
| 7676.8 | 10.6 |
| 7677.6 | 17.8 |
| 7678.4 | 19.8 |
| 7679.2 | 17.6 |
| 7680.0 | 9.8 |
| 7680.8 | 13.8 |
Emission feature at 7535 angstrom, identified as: [O II]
